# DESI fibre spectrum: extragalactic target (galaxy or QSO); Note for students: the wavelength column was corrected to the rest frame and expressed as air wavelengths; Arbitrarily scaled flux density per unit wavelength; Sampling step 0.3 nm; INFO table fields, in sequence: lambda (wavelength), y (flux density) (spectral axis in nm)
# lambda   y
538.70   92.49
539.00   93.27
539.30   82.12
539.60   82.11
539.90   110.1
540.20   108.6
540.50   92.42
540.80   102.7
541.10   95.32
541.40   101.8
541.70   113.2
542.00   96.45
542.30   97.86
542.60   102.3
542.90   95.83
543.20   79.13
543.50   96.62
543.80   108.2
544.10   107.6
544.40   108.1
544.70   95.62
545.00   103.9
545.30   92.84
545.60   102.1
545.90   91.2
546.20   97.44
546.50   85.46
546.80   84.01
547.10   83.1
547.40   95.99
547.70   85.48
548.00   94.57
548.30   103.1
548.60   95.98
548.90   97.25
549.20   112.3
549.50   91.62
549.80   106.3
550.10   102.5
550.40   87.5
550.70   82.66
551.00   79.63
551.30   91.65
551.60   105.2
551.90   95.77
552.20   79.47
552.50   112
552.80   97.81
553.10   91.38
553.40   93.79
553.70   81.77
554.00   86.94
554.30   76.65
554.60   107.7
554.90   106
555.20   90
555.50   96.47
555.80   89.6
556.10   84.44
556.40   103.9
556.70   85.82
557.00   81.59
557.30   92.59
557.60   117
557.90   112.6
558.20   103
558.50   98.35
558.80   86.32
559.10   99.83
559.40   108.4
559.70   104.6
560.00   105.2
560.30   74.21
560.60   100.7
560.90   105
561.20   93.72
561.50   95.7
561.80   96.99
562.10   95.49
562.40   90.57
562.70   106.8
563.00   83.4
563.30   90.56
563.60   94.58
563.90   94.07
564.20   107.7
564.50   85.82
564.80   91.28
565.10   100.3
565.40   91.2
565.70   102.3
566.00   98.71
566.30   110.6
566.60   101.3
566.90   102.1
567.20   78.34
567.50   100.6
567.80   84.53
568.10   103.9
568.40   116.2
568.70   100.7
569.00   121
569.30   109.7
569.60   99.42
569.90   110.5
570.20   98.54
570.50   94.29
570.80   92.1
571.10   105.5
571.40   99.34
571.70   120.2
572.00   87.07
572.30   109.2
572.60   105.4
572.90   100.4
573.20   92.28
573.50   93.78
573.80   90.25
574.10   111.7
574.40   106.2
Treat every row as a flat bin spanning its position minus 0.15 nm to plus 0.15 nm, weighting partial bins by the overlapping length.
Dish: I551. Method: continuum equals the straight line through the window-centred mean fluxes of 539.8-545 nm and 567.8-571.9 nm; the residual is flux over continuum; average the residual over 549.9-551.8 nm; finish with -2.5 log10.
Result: 0.11 mag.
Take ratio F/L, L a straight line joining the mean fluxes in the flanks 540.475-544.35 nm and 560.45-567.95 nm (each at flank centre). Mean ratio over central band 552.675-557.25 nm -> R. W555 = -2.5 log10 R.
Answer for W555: 0.07 mag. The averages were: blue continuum 99.6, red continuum 96.1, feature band 91.6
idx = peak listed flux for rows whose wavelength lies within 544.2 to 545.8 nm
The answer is 108.1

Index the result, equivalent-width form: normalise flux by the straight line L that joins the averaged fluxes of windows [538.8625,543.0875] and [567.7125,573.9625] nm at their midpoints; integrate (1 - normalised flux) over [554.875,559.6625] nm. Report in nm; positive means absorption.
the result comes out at 0.14 nm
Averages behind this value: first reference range 98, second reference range 102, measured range 97.2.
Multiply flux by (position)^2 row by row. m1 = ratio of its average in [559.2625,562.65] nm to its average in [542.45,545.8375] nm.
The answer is 1.05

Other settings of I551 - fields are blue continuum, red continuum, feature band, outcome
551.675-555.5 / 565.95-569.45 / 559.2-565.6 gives 0.03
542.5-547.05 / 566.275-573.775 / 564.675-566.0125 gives 0.04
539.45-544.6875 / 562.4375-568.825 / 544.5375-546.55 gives 0.04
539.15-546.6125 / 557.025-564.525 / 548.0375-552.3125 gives 0.03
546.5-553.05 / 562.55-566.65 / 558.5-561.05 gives -0.02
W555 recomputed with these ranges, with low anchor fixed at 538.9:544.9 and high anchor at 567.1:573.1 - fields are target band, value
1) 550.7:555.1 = 0.08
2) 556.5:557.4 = 0.15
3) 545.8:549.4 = 0.06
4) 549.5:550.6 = 0.03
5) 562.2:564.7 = 0.08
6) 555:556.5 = 0.08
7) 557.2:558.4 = -0.06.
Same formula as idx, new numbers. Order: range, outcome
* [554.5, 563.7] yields 117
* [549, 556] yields 112.3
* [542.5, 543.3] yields 102.3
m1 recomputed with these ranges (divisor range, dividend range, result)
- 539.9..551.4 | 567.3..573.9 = 1.15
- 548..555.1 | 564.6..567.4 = 1.08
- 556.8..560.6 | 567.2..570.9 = 1.07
